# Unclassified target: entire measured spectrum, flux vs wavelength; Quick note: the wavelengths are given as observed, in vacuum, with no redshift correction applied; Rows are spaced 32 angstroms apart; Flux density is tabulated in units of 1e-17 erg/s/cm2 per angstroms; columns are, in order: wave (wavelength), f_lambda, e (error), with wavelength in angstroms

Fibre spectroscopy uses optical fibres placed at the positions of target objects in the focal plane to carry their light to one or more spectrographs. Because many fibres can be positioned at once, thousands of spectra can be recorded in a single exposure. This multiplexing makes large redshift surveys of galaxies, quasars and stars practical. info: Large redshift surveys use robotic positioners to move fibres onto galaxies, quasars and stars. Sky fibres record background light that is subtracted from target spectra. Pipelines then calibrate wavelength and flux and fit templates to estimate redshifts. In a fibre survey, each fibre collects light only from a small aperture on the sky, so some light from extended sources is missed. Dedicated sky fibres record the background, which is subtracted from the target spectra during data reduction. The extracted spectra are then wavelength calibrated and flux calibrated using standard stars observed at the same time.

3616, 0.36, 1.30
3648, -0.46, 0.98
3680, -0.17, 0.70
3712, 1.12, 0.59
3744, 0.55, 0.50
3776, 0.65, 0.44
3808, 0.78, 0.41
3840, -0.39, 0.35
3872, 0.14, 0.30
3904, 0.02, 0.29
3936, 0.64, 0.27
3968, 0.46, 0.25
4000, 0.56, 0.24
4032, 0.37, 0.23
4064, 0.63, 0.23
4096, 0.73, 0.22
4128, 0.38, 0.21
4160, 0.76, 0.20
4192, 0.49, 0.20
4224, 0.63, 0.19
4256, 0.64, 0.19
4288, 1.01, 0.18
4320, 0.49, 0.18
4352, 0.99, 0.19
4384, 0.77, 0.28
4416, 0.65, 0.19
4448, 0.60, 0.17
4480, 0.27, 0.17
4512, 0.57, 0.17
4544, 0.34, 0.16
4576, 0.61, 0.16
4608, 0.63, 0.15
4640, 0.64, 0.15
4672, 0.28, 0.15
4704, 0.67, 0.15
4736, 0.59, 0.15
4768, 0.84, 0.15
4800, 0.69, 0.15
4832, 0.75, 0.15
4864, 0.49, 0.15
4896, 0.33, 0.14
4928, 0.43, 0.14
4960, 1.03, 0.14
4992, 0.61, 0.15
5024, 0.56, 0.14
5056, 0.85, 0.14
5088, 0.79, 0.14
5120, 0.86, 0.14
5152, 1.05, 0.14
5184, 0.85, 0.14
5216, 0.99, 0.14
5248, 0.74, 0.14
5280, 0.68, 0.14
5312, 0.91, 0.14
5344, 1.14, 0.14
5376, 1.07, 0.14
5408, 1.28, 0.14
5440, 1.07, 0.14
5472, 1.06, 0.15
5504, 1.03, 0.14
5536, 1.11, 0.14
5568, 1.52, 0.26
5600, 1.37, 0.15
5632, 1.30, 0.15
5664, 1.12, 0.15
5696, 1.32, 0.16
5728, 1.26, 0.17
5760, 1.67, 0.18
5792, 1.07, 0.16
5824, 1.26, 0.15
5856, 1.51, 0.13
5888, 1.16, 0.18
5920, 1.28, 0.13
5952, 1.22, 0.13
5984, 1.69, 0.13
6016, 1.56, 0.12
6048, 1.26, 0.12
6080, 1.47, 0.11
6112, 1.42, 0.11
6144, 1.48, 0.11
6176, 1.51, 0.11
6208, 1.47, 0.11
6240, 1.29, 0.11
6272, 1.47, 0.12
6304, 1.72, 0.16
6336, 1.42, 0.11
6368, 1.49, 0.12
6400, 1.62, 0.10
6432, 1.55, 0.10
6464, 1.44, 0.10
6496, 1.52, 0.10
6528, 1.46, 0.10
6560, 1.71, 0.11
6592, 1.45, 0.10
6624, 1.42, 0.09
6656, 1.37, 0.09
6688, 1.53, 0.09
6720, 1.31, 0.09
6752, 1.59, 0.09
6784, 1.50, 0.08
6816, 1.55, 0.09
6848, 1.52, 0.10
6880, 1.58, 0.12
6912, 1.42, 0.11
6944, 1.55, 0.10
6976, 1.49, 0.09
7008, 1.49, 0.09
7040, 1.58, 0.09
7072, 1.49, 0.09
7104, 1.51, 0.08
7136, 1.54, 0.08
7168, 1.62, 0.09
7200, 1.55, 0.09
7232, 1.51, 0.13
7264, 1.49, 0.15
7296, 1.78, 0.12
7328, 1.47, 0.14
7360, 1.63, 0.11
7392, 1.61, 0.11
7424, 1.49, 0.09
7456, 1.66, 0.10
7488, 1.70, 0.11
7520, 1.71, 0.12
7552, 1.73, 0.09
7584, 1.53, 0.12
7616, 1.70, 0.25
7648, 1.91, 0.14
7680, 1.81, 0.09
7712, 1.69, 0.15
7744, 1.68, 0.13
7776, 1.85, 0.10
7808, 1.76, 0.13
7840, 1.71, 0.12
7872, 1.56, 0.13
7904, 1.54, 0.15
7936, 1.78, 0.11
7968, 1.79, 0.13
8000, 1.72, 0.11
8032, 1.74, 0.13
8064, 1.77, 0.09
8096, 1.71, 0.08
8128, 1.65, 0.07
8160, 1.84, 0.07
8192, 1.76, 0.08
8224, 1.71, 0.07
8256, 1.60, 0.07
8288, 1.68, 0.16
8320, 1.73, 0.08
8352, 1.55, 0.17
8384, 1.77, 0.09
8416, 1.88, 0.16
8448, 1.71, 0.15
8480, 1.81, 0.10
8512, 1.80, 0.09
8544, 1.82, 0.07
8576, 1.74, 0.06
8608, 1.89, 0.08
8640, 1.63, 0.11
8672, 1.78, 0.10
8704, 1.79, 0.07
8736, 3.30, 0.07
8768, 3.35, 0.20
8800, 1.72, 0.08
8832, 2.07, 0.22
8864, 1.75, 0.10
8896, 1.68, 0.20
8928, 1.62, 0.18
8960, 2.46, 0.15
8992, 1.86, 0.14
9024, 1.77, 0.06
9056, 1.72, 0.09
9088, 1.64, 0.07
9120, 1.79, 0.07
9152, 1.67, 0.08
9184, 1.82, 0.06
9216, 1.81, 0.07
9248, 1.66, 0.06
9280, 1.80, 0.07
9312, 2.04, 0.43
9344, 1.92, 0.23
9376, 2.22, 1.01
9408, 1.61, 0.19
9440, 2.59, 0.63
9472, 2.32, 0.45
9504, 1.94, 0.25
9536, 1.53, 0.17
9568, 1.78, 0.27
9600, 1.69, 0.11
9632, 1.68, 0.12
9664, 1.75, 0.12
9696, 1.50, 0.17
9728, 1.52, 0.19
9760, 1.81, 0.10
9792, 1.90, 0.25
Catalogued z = 0.333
